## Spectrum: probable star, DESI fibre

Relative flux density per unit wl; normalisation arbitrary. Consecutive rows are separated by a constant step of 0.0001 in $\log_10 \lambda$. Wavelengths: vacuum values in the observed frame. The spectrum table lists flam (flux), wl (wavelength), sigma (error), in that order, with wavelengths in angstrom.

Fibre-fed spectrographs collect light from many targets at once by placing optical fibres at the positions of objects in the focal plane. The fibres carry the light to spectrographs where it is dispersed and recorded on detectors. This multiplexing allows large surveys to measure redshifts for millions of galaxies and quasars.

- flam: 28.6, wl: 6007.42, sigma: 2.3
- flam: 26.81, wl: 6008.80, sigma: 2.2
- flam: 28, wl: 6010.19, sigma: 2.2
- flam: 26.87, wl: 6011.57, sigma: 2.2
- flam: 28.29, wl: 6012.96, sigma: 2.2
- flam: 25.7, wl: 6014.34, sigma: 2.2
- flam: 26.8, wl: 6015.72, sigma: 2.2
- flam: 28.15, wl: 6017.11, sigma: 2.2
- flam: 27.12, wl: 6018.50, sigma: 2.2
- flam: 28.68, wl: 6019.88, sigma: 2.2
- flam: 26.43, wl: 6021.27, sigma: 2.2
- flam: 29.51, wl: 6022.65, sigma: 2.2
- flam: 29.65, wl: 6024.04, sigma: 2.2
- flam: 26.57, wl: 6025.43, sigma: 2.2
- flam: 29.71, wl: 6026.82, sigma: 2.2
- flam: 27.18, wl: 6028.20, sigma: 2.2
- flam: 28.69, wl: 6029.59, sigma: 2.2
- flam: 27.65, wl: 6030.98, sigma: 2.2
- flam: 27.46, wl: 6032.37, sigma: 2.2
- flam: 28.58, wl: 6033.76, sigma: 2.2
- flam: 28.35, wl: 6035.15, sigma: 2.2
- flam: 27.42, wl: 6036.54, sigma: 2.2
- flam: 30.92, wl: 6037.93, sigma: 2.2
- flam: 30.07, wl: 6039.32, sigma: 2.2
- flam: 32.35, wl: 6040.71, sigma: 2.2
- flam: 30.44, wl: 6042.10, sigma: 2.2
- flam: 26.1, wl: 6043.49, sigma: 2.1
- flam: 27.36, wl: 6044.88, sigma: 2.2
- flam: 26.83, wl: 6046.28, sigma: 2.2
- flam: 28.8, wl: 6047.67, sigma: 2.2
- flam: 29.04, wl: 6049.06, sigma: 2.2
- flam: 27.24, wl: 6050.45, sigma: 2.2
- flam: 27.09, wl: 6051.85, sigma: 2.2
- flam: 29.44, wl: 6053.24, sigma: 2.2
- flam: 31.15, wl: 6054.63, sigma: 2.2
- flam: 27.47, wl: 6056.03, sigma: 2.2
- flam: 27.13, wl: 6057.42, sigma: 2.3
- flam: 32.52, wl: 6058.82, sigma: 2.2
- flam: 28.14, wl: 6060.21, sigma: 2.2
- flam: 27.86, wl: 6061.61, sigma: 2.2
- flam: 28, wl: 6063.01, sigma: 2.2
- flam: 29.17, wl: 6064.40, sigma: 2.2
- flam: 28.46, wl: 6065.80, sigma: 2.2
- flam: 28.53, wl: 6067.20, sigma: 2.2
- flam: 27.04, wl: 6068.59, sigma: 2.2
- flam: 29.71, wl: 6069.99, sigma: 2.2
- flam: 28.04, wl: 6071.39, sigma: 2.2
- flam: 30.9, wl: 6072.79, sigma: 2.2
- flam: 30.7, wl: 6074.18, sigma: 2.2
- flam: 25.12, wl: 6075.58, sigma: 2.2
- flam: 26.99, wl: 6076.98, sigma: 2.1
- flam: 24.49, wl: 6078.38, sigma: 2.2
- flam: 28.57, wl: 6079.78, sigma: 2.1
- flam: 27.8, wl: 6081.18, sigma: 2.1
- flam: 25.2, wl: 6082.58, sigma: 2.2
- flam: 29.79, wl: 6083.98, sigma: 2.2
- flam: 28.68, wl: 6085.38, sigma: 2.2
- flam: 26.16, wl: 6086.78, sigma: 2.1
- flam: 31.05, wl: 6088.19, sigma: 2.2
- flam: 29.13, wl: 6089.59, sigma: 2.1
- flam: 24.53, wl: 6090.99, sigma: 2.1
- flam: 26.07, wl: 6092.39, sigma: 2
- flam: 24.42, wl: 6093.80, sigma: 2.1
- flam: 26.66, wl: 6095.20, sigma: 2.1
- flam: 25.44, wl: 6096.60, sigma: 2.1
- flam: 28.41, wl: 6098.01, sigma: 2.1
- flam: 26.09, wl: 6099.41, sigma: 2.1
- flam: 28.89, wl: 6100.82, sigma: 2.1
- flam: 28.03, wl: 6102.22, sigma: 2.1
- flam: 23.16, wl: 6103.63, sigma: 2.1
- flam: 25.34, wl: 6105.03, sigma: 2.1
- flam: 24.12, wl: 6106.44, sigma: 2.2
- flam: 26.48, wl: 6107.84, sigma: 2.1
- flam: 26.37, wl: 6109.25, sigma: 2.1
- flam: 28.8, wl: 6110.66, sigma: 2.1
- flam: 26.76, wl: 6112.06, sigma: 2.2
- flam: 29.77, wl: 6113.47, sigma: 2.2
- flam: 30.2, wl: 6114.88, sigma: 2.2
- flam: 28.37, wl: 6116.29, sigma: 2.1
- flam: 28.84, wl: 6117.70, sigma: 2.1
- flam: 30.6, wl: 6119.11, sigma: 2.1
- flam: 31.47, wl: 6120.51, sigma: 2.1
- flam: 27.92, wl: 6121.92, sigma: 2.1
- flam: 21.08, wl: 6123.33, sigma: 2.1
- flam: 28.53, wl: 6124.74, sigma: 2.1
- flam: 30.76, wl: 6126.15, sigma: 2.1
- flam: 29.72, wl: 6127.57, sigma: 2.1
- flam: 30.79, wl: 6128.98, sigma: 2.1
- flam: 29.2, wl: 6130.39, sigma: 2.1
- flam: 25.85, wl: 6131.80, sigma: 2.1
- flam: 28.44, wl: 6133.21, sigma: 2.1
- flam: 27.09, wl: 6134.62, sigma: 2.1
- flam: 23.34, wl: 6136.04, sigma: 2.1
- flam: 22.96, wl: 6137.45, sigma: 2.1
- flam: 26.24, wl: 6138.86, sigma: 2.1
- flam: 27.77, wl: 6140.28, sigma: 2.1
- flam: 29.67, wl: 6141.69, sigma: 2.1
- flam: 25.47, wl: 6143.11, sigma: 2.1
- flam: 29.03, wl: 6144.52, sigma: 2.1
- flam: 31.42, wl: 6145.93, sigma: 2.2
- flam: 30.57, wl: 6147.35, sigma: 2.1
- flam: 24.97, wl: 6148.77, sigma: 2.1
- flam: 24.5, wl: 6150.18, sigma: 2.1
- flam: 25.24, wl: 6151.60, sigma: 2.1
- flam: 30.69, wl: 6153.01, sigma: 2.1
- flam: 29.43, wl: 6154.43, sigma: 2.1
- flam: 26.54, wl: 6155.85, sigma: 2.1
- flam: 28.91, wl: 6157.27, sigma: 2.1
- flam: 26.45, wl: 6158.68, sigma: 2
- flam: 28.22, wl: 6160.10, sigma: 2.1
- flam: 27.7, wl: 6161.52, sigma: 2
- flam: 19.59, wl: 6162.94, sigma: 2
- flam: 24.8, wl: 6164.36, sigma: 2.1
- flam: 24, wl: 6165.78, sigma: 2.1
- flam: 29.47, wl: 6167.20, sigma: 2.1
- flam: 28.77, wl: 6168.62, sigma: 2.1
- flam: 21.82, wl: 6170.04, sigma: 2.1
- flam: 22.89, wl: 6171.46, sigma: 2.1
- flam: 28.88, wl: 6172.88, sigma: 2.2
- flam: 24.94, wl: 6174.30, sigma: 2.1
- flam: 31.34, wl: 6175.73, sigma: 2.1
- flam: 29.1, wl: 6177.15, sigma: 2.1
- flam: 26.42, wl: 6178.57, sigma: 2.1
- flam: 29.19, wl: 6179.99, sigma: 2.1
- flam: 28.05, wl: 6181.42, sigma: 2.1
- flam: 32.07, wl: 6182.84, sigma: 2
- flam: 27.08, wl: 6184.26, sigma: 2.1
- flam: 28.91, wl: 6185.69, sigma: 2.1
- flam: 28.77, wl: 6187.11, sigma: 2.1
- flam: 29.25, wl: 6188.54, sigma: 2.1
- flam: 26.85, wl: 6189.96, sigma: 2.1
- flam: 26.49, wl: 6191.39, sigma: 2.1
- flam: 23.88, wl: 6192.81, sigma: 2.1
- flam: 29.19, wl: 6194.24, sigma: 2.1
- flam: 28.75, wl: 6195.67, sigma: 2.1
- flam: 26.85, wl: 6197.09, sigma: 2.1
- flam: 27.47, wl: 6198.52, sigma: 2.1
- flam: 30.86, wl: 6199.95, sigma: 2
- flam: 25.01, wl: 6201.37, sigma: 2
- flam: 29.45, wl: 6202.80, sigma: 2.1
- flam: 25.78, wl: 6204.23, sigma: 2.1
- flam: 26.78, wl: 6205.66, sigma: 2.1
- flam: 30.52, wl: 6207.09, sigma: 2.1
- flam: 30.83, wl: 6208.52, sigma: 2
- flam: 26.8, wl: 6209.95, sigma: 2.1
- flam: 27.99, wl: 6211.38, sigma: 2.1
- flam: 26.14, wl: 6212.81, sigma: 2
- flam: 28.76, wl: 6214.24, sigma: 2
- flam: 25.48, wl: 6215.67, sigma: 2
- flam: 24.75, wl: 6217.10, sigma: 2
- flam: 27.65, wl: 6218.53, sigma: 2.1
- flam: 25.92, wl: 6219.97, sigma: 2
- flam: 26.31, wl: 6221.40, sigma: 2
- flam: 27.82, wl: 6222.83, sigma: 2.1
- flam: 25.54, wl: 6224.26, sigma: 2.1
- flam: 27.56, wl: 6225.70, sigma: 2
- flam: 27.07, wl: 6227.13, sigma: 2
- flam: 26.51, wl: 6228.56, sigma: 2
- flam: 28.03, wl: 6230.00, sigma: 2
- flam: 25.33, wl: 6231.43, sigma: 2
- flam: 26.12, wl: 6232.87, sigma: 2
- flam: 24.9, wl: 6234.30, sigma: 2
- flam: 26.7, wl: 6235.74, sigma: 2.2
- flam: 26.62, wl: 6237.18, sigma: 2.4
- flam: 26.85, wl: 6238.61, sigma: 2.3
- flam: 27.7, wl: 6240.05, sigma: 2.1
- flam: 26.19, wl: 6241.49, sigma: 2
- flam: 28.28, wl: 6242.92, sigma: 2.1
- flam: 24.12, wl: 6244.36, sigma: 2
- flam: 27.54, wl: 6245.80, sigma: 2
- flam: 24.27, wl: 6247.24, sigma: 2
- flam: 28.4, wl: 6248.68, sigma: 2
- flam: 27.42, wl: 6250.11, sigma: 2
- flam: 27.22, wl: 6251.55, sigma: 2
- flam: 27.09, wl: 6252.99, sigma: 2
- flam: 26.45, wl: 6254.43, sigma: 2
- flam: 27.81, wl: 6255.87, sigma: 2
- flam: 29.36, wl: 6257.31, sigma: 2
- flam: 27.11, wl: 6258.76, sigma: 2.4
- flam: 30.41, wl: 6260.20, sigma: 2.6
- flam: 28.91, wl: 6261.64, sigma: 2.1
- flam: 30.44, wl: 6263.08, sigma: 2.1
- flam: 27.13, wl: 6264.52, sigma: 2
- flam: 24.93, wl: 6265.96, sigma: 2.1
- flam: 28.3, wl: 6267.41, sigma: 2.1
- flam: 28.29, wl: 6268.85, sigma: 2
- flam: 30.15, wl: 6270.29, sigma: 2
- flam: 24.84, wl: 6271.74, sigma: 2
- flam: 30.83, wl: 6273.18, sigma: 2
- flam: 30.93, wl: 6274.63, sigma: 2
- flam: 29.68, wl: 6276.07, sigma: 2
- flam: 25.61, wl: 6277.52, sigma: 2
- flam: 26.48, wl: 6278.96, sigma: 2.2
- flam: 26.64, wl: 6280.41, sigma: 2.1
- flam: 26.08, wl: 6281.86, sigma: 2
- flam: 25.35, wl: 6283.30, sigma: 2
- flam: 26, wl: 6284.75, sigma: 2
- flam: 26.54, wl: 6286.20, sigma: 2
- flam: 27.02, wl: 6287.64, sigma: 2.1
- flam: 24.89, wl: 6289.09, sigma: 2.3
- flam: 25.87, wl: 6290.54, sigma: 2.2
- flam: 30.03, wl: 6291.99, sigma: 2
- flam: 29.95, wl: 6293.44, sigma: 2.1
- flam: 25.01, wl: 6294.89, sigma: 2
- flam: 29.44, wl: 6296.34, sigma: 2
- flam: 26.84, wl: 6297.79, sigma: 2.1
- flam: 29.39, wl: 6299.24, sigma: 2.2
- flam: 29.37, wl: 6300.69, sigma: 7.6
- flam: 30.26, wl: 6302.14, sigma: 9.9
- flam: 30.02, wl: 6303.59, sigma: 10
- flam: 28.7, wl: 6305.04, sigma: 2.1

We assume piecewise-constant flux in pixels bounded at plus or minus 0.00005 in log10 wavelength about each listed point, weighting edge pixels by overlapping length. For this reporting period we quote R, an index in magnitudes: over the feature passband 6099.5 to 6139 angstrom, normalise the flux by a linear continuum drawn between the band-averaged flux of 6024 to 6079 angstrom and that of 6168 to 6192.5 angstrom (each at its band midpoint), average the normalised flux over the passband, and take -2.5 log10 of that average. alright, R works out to 0.02 mag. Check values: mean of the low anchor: 28.5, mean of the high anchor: 27.6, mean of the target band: 27.5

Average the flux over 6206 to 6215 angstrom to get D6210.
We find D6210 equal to 28.4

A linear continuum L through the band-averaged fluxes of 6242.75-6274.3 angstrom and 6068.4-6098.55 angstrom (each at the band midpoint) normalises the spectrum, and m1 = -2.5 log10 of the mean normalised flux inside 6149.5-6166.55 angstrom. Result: 0.05 mag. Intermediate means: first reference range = 27.5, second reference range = 27.7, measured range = 26.3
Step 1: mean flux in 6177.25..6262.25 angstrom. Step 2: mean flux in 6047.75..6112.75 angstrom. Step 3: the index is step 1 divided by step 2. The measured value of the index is 1.0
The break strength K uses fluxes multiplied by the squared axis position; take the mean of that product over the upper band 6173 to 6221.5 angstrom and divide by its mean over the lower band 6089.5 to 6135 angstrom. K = 1.0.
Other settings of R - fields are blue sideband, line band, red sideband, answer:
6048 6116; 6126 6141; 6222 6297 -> 0.01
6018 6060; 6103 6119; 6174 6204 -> 0.04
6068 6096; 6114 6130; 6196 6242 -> -0.06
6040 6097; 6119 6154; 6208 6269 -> 0.00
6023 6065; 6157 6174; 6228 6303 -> 0.08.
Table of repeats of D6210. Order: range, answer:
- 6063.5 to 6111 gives 27.3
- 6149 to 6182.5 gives 26.9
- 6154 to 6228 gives 27.3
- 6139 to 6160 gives 27.9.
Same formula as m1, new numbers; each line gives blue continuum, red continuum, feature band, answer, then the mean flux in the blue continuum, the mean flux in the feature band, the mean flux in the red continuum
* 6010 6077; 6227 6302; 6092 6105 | 0.07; 28.4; 26.3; 27.4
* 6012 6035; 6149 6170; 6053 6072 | -0.05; 27.9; 28.7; 26.5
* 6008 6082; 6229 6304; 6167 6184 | 0.00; 28.2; 27.7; 27.5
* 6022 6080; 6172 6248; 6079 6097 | 0.04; 28.5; 27.2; 27.3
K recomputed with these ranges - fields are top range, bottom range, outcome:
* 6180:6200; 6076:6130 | 1.05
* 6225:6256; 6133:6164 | 1.02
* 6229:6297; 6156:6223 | 1.02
